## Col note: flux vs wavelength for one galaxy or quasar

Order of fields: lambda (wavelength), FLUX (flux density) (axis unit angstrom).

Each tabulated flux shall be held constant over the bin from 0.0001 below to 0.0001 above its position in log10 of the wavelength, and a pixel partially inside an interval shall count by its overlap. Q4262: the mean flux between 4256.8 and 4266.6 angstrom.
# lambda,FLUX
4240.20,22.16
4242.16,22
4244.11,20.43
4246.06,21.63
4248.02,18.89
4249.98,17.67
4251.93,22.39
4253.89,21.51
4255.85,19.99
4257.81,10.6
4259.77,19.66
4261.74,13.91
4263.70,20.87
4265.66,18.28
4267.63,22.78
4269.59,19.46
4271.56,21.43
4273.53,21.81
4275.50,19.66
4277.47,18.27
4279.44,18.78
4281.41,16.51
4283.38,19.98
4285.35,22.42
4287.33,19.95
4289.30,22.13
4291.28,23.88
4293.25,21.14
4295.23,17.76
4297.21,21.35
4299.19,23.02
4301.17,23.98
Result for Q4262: 16.7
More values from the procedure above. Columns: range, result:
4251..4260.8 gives 18.8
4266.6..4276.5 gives 21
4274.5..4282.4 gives 18.3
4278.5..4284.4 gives 18.5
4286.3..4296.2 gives 21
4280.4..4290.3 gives 20.2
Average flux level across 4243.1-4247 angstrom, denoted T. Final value 21.1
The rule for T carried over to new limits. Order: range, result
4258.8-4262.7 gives 16.8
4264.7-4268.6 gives 20.5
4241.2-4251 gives 20.2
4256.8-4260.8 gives 15.1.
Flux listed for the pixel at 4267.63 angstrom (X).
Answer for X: 22.78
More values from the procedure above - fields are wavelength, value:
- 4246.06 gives 21.63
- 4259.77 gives 19.66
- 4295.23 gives 17.76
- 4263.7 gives 20.87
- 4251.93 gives 22.39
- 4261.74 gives 13.91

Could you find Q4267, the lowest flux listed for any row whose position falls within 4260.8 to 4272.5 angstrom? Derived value 13.91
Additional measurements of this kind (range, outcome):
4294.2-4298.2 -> 17.76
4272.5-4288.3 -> 16.51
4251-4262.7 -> 10.6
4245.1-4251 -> 17.67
